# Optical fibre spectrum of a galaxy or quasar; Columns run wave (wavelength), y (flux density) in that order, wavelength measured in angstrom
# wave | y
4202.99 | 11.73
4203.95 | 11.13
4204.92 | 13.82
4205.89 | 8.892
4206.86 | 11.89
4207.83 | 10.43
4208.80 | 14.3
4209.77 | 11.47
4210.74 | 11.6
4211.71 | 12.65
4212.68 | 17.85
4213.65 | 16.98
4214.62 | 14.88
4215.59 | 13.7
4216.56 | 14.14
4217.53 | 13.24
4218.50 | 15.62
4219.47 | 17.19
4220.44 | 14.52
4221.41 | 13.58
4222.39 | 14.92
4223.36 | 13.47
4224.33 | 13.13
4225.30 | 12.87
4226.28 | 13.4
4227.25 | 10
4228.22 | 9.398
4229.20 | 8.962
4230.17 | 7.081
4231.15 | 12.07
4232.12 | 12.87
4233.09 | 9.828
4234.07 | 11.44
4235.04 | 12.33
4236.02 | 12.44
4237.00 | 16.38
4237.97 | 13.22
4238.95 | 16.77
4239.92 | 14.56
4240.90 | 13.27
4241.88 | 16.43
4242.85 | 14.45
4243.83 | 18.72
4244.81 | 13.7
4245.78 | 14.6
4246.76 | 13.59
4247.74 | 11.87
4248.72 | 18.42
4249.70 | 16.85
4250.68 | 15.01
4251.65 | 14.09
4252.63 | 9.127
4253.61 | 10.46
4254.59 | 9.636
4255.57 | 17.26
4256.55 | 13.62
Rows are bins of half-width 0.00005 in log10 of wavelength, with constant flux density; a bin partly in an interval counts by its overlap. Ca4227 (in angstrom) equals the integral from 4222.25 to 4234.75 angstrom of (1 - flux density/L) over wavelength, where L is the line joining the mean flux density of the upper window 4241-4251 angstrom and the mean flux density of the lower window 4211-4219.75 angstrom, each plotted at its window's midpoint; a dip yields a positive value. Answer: 3.1 angstrom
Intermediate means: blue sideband 15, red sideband 15.3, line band 11.4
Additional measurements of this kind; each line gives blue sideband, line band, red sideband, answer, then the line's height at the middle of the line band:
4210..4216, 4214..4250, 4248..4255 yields 0.8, 13.9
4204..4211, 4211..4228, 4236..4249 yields -1.8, 12.8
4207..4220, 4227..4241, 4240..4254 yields 2.2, 14.3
